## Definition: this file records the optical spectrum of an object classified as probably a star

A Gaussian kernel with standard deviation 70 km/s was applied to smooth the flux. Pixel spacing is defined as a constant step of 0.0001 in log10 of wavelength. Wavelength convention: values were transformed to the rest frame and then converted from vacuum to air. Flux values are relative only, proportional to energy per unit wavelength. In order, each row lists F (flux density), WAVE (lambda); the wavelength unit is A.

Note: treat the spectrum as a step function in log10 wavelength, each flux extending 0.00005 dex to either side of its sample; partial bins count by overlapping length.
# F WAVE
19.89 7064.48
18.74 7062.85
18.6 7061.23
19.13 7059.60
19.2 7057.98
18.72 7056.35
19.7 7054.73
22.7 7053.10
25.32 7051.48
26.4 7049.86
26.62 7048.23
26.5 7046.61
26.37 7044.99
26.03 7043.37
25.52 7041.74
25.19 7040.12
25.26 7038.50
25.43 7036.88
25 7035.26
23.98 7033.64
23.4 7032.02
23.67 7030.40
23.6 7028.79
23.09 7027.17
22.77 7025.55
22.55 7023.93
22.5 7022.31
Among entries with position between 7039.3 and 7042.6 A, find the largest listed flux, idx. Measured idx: 25.52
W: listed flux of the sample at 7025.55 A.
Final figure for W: 22.77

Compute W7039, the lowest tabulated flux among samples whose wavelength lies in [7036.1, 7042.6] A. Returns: 25.19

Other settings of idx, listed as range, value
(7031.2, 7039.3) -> 25.43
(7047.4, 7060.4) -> 26.62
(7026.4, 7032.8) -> 23.67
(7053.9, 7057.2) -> 19.7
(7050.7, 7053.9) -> 25.32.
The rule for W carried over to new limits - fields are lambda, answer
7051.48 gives 25.32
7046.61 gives 26.5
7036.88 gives 25.43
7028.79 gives 23.6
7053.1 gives 22.7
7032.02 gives 23.4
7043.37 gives 26.03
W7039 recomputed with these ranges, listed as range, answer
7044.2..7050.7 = 26.37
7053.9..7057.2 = 18.72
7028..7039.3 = 23.4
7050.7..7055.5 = 19.7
